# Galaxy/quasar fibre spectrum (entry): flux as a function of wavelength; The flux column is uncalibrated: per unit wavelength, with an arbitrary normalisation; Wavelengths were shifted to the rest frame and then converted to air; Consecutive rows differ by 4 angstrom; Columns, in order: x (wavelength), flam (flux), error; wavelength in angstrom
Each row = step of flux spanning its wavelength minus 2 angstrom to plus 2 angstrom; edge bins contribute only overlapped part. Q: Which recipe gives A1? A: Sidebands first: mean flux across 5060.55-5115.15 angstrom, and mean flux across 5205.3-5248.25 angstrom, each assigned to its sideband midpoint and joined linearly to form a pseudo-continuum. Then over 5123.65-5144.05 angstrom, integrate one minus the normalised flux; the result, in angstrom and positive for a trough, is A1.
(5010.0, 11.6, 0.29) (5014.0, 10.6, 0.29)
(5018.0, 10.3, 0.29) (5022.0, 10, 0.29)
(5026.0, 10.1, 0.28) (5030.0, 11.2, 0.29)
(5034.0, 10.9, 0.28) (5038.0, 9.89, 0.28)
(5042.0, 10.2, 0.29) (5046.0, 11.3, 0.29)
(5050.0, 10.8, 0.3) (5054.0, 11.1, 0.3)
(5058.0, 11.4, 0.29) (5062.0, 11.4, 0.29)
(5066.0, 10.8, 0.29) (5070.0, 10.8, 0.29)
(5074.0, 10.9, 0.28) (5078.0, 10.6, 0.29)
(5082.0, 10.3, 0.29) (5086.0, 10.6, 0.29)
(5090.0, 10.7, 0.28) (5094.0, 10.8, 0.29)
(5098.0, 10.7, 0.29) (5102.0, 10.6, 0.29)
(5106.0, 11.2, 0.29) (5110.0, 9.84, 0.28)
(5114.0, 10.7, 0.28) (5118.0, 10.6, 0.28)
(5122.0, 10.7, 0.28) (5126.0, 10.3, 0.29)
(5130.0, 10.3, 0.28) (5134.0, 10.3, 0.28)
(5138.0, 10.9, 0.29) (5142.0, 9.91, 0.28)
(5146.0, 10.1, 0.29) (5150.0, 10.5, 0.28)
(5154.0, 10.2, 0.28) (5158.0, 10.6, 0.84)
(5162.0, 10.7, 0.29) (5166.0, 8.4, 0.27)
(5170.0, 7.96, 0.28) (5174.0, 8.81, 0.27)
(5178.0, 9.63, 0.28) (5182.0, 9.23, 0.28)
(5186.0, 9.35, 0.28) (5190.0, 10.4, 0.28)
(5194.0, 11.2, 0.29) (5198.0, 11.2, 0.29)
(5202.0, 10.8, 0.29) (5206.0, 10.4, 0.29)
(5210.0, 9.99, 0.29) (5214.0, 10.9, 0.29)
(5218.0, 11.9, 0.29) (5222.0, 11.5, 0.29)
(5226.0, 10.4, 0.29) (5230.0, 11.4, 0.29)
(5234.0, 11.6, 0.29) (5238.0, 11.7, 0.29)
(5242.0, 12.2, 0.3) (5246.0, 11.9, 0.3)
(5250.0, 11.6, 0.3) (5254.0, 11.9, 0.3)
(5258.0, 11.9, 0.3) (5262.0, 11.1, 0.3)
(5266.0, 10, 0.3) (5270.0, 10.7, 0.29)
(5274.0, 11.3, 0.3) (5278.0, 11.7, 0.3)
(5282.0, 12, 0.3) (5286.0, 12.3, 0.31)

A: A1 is 1.03 angstrom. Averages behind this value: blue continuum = 10.7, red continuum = 11.3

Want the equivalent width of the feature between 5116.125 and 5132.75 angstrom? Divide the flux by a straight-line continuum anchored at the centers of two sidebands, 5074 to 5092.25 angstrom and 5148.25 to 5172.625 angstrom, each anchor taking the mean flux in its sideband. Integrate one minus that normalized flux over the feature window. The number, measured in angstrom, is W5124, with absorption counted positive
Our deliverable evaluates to -0.6 angstrom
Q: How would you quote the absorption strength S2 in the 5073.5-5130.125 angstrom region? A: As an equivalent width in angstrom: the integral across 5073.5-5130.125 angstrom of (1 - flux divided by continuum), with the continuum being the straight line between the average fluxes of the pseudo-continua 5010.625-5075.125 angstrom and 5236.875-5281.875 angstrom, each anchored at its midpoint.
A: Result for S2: 1.8 angstrom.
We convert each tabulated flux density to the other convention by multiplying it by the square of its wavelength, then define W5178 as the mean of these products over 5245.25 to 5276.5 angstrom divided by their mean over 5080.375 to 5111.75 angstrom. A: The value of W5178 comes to 1.13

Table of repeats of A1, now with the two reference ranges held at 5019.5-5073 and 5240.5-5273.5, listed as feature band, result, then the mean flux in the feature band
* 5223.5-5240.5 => 0.02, 11.3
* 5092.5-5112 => 0.54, 10.6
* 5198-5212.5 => 0.92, 10.5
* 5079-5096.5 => 0.45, 10.6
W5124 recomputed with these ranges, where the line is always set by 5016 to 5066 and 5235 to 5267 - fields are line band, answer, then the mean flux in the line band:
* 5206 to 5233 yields 1.1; 11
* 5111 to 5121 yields 0.4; 10.6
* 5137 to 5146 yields 0.7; 10.3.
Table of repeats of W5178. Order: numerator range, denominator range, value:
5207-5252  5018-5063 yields 1.14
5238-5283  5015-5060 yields 1.17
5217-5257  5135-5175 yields 1.22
